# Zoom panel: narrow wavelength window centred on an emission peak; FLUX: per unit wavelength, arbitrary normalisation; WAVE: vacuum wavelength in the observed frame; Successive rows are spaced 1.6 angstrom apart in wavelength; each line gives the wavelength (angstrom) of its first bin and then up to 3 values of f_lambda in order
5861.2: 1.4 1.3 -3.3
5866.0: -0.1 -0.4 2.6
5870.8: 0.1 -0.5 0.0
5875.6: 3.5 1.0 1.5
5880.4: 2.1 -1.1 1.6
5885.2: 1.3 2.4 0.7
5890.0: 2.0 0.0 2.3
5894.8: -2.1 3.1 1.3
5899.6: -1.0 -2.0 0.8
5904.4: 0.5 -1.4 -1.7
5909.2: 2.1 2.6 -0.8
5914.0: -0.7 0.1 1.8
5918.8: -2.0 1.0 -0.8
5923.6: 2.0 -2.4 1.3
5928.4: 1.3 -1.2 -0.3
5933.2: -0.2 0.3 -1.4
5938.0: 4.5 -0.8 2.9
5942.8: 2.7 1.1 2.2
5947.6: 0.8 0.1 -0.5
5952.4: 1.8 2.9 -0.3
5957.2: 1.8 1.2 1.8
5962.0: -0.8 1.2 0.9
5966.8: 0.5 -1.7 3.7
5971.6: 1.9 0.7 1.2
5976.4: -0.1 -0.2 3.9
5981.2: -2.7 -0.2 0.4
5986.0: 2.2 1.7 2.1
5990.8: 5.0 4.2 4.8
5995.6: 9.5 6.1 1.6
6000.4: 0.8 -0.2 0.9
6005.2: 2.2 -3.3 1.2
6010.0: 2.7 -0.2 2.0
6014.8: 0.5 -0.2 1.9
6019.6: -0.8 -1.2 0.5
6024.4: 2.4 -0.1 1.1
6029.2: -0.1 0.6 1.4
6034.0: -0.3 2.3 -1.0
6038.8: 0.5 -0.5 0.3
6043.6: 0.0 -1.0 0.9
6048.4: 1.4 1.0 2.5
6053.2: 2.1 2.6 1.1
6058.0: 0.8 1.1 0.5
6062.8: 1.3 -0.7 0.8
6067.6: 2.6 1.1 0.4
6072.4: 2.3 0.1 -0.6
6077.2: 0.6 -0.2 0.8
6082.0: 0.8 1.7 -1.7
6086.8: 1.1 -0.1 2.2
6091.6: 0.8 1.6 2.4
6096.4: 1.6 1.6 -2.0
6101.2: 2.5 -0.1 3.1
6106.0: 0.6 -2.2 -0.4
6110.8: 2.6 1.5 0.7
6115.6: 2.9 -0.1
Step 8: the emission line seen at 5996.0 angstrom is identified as [O II]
